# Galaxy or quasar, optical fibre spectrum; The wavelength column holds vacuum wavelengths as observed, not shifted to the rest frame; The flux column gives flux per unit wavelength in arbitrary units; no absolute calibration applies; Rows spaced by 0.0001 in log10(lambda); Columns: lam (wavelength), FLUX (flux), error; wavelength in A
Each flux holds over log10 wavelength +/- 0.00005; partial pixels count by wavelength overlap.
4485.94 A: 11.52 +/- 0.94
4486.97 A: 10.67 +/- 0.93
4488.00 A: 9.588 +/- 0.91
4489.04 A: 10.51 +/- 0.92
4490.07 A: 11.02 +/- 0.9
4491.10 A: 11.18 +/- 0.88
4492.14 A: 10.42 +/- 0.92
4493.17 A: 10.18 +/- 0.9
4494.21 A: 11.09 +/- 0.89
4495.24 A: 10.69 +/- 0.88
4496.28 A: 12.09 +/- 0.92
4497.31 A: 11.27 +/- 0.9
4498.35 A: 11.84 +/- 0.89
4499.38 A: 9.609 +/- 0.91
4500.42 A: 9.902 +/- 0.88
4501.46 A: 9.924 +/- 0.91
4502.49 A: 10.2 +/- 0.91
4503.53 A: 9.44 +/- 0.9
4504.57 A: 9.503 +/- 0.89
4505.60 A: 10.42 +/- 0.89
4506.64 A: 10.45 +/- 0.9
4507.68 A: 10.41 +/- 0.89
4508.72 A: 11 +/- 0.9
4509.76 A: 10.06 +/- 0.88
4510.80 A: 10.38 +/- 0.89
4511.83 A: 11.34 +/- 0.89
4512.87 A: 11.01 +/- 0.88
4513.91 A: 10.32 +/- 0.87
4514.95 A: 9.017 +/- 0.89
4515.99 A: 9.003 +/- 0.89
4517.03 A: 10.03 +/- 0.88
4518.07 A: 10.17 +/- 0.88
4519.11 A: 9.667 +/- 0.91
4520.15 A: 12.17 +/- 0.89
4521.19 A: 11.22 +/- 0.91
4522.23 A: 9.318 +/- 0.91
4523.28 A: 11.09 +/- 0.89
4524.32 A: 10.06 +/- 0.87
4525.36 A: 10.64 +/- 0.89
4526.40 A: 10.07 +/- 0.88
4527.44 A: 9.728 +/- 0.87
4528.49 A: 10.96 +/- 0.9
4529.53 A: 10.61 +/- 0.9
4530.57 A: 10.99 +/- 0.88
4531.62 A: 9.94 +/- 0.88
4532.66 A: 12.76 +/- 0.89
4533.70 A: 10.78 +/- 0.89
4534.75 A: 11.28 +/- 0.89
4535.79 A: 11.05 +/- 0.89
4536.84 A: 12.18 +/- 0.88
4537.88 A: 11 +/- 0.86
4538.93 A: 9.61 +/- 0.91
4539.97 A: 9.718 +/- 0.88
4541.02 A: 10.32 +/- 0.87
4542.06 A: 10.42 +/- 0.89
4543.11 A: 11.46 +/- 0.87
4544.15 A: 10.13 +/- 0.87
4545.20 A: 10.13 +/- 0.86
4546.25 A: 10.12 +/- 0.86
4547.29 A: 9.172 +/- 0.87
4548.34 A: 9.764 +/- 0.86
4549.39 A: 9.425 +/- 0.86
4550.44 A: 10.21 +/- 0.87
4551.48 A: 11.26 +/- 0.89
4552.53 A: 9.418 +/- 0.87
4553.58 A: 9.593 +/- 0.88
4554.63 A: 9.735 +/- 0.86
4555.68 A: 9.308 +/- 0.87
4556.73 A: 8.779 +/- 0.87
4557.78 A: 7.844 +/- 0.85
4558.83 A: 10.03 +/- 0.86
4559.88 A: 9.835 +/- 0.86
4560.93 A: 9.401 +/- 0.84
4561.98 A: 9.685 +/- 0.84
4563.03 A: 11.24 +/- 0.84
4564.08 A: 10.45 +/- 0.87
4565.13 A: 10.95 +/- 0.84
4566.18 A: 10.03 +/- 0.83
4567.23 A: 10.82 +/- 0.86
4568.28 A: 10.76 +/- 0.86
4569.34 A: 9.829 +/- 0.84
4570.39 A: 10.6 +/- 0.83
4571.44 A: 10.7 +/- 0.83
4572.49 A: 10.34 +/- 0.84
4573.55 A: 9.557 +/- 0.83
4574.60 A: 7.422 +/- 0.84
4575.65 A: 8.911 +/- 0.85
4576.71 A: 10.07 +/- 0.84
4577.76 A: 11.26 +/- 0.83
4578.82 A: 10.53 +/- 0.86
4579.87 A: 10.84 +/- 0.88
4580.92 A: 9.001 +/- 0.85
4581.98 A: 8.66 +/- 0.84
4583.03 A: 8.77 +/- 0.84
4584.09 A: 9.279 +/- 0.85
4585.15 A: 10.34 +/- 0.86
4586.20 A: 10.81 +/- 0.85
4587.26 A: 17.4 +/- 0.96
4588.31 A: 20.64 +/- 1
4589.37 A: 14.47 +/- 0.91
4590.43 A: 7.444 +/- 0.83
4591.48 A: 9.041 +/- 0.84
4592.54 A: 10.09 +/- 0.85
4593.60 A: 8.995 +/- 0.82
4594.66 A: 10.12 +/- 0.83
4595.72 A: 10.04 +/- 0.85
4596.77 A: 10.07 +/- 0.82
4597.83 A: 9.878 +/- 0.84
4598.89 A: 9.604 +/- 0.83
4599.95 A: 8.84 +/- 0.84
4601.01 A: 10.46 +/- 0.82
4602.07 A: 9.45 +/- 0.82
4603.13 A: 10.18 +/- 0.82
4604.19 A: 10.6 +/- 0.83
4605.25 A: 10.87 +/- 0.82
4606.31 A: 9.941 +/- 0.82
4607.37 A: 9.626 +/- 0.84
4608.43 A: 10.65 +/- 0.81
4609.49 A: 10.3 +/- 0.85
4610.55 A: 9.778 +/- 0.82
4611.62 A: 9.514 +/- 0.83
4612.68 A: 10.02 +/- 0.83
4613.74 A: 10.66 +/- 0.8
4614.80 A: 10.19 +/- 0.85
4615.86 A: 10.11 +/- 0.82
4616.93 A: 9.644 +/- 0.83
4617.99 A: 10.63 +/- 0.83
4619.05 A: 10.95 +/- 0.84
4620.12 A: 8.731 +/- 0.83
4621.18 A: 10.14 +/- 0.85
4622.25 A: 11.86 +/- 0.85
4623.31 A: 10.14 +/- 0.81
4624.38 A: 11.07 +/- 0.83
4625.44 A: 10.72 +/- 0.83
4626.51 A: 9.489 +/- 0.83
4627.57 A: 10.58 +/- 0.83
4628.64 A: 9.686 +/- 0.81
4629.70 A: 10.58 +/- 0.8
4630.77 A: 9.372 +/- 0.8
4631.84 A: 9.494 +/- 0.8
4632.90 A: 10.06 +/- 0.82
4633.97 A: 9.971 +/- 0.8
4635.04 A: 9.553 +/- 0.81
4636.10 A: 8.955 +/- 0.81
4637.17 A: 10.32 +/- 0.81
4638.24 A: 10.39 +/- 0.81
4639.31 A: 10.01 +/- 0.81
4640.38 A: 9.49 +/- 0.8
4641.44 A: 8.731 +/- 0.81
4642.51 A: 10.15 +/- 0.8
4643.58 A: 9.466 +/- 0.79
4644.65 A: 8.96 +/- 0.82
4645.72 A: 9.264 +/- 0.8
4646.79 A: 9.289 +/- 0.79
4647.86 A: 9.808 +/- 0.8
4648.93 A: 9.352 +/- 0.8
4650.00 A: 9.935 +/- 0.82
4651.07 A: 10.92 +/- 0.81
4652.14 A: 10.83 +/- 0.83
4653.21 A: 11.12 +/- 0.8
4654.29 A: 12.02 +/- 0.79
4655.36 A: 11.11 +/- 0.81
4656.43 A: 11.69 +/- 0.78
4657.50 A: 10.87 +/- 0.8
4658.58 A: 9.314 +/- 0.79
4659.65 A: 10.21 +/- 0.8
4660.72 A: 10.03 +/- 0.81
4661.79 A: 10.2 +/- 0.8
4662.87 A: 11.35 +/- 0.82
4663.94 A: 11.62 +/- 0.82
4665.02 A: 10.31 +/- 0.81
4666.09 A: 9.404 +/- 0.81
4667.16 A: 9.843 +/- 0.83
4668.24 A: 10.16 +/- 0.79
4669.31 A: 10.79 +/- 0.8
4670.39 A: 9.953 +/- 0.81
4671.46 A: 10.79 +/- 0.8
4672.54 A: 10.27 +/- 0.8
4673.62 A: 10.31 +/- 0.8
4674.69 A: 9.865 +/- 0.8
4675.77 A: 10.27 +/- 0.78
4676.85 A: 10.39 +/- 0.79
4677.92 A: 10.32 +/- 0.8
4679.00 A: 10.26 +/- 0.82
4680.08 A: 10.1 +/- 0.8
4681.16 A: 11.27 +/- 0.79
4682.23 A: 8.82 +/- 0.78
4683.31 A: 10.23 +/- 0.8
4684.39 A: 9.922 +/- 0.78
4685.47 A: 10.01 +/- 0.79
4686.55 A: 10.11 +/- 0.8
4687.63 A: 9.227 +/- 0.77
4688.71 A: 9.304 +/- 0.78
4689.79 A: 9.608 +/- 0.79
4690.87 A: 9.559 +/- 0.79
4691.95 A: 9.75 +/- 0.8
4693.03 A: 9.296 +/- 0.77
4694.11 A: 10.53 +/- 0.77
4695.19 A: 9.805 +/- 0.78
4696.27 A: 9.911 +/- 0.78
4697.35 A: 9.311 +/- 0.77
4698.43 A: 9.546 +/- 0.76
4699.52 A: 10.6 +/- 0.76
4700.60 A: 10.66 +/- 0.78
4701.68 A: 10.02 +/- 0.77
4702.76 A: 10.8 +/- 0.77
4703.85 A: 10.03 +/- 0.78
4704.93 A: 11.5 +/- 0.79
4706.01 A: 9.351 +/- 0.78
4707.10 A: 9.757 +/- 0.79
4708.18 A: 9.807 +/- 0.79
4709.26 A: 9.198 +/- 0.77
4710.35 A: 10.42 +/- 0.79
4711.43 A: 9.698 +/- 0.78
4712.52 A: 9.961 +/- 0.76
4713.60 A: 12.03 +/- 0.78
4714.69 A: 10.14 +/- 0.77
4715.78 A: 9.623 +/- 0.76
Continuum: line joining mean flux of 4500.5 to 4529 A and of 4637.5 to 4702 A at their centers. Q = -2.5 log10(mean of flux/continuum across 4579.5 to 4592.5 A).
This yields -0.12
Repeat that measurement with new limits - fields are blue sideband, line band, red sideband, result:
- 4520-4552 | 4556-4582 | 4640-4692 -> 0.056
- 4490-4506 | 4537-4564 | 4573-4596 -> 0.068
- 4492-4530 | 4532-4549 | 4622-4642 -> -0.030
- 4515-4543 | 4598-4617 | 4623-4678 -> 0.030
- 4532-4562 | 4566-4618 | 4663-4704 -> -0.023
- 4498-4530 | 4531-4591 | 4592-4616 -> -0.032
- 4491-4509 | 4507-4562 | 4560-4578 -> 0.005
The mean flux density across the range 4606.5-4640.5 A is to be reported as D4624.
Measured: 10.1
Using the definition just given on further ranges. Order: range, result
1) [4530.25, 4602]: 10.3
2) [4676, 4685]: 10.2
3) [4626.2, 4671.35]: 10.1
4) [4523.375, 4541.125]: 10.7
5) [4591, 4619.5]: 10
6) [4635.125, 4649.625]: 9.56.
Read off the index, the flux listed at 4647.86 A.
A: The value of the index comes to 9.808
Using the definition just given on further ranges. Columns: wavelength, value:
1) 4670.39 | 9.953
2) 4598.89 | 9.604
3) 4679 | 10.26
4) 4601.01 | 10.46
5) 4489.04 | 10.51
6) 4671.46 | 10.79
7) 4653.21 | 11.12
